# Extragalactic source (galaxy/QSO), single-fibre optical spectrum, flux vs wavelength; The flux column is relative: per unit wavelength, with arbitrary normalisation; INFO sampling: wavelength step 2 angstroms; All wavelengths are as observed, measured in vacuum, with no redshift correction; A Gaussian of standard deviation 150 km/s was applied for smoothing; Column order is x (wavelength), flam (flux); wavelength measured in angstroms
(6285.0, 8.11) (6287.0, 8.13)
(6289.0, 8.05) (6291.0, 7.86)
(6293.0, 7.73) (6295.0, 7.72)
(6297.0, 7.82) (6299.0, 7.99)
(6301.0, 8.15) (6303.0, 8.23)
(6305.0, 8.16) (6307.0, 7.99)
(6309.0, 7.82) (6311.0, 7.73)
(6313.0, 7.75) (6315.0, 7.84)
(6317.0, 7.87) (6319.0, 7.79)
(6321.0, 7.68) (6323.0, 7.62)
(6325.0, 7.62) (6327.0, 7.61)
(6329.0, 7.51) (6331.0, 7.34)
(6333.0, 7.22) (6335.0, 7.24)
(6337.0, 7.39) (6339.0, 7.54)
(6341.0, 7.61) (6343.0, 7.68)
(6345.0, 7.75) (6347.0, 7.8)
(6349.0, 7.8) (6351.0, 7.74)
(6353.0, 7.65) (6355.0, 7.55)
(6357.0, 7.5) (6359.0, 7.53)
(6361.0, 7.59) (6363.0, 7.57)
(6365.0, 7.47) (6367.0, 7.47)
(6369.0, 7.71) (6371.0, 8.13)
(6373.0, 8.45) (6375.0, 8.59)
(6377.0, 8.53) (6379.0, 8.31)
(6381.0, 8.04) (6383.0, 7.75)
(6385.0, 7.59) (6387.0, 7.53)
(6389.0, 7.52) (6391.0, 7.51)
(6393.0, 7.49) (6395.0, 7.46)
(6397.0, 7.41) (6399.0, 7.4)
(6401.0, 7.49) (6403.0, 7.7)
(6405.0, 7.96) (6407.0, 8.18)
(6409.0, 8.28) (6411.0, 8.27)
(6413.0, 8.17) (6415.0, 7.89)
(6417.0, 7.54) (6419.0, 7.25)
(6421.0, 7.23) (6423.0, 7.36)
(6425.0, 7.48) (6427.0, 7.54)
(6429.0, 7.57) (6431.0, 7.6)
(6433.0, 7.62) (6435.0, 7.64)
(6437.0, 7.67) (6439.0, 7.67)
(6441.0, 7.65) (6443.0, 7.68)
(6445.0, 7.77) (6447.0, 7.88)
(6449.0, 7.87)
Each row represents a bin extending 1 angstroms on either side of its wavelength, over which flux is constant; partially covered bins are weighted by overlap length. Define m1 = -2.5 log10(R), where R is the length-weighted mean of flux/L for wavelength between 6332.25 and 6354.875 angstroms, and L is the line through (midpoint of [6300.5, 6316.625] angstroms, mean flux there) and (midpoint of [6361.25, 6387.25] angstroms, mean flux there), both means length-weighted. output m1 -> 0.05 mag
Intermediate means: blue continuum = 7.95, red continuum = 7.94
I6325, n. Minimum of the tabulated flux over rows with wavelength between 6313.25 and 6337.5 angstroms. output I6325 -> 7.22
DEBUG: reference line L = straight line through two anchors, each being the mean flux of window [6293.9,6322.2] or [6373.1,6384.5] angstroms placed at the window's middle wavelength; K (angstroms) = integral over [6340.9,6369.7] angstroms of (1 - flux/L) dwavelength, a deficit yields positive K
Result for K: 1.7 angstroms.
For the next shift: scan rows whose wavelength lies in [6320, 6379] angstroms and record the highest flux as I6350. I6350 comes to 8.59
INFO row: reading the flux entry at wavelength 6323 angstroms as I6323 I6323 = 7.62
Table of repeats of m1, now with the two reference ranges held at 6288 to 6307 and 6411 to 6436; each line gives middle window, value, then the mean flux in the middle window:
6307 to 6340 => 0.04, 7.61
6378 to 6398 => 0.01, 7.66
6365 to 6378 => -0.05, 8.09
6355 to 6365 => 0.03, 7.54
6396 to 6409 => -0.01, 7.74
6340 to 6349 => 0.02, 7.72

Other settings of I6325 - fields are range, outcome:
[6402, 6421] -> 7.23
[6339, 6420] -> 7.25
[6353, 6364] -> 7.5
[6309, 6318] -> 7.73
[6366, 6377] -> 7.47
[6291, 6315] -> 7.72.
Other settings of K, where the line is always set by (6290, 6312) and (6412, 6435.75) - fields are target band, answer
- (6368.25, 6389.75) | -0.9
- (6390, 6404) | 0.3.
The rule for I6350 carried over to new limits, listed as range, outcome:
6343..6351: 7.8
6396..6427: 8.28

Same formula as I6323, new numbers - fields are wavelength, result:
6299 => 7.99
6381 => 8.04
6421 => 7.23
